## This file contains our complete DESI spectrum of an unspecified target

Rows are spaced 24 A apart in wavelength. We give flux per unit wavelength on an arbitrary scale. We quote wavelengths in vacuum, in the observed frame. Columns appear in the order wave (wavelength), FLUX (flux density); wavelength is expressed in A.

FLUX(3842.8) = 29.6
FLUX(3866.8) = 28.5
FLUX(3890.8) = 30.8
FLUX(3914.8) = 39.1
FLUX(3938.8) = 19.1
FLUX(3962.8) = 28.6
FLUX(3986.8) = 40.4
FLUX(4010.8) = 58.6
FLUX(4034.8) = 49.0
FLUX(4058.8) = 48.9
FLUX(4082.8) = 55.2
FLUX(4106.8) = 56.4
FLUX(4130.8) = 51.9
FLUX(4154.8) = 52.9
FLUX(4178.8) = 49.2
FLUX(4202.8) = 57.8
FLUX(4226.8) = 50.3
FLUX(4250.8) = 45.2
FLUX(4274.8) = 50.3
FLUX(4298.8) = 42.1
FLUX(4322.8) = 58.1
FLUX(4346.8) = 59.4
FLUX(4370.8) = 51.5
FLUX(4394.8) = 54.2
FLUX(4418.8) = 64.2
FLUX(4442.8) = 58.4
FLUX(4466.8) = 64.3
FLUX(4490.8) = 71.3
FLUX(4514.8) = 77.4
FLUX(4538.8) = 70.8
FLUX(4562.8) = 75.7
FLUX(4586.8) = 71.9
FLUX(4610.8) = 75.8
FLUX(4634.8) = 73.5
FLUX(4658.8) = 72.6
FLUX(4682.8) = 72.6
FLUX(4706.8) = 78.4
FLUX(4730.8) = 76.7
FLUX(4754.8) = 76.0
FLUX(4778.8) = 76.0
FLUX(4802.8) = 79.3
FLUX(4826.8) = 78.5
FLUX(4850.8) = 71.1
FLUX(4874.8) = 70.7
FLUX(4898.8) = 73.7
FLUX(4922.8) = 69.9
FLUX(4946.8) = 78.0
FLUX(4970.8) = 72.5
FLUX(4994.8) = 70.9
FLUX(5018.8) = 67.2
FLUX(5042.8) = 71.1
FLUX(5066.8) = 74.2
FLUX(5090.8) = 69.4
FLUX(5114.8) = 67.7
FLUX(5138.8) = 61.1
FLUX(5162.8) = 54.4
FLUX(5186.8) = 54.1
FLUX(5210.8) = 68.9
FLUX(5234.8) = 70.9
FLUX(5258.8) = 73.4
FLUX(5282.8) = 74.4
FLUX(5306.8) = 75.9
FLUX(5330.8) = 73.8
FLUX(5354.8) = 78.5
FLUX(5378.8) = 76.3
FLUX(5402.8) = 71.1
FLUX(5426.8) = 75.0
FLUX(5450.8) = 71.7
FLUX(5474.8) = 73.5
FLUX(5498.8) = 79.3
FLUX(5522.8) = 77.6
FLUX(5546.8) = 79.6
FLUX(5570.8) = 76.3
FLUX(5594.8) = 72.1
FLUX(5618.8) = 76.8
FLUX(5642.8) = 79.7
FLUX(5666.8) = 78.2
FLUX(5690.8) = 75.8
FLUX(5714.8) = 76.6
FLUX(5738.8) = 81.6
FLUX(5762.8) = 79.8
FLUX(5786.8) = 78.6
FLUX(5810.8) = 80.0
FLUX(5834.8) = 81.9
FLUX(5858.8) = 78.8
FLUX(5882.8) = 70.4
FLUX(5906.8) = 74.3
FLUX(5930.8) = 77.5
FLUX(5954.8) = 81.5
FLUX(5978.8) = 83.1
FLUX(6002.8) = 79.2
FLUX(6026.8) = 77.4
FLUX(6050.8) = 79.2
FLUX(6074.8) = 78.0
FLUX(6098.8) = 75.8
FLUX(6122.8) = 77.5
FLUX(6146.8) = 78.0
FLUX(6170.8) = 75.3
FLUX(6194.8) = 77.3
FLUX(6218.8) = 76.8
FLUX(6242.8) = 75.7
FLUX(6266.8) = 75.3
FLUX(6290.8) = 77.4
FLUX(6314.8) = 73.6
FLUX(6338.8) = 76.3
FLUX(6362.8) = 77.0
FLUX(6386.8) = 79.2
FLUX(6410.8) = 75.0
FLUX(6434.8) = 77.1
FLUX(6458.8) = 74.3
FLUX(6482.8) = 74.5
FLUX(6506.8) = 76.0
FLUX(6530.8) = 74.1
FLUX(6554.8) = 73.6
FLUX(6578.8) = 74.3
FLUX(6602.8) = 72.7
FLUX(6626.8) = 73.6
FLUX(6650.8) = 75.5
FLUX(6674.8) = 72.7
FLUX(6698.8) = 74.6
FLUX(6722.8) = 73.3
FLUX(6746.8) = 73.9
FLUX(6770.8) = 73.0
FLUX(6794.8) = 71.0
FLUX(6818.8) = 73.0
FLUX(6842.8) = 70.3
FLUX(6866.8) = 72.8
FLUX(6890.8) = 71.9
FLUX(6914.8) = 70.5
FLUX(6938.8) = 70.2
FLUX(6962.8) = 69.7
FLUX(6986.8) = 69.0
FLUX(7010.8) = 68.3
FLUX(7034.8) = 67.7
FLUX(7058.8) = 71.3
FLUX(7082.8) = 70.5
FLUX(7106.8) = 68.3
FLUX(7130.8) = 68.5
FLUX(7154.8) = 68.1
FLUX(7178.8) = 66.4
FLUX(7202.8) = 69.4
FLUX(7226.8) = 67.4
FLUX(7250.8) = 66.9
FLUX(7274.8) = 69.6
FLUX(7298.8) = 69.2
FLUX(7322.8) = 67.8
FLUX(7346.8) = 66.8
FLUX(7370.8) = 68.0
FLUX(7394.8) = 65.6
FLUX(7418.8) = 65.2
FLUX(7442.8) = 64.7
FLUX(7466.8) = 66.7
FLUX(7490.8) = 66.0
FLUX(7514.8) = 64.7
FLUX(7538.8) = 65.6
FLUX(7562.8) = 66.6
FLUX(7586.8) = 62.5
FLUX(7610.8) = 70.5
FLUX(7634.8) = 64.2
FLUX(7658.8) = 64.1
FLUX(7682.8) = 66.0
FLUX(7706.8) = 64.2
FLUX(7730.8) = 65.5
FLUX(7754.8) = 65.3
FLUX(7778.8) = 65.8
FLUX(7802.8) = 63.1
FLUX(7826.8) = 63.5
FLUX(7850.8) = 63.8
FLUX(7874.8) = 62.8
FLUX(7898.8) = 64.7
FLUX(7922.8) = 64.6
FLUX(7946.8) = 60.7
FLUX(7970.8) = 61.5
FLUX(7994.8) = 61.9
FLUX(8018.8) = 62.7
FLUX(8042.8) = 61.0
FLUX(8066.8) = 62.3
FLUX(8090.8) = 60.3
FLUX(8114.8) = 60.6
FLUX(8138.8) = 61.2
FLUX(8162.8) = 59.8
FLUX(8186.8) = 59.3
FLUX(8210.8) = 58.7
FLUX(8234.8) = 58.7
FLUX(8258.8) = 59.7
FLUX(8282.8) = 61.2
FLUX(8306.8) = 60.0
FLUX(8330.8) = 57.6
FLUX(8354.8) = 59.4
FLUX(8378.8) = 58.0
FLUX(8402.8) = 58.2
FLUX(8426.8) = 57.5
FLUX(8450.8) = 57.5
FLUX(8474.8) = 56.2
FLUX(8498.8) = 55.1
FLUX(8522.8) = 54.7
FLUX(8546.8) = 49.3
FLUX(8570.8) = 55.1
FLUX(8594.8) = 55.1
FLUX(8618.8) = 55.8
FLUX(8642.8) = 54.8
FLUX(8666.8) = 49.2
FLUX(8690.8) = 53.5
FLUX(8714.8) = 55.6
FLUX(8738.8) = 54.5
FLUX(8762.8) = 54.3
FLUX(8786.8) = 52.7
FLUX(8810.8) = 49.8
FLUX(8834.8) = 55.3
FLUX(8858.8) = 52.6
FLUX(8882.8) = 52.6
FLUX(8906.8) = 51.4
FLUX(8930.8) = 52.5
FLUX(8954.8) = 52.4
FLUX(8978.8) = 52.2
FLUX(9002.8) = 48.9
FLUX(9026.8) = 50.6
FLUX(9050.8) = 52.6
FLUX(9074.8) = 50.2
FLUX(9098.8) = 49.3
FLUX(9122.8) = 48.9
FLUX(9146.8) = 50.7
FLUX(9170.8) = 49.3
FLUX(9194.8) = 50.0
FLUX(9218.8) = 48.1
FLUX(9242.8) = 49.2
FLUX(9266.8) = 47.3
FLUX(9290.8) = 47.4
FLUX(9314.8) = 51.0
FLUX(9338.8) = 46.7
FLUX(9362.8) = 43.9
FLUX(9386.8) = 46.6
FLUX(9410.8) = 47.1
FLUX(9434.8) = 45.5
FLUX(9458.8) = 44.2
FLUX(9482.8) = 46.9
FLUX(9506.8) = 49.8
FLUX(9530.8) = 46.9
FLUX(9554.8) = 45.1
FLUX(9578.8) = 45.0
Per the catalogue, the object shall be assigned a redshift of 0.000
